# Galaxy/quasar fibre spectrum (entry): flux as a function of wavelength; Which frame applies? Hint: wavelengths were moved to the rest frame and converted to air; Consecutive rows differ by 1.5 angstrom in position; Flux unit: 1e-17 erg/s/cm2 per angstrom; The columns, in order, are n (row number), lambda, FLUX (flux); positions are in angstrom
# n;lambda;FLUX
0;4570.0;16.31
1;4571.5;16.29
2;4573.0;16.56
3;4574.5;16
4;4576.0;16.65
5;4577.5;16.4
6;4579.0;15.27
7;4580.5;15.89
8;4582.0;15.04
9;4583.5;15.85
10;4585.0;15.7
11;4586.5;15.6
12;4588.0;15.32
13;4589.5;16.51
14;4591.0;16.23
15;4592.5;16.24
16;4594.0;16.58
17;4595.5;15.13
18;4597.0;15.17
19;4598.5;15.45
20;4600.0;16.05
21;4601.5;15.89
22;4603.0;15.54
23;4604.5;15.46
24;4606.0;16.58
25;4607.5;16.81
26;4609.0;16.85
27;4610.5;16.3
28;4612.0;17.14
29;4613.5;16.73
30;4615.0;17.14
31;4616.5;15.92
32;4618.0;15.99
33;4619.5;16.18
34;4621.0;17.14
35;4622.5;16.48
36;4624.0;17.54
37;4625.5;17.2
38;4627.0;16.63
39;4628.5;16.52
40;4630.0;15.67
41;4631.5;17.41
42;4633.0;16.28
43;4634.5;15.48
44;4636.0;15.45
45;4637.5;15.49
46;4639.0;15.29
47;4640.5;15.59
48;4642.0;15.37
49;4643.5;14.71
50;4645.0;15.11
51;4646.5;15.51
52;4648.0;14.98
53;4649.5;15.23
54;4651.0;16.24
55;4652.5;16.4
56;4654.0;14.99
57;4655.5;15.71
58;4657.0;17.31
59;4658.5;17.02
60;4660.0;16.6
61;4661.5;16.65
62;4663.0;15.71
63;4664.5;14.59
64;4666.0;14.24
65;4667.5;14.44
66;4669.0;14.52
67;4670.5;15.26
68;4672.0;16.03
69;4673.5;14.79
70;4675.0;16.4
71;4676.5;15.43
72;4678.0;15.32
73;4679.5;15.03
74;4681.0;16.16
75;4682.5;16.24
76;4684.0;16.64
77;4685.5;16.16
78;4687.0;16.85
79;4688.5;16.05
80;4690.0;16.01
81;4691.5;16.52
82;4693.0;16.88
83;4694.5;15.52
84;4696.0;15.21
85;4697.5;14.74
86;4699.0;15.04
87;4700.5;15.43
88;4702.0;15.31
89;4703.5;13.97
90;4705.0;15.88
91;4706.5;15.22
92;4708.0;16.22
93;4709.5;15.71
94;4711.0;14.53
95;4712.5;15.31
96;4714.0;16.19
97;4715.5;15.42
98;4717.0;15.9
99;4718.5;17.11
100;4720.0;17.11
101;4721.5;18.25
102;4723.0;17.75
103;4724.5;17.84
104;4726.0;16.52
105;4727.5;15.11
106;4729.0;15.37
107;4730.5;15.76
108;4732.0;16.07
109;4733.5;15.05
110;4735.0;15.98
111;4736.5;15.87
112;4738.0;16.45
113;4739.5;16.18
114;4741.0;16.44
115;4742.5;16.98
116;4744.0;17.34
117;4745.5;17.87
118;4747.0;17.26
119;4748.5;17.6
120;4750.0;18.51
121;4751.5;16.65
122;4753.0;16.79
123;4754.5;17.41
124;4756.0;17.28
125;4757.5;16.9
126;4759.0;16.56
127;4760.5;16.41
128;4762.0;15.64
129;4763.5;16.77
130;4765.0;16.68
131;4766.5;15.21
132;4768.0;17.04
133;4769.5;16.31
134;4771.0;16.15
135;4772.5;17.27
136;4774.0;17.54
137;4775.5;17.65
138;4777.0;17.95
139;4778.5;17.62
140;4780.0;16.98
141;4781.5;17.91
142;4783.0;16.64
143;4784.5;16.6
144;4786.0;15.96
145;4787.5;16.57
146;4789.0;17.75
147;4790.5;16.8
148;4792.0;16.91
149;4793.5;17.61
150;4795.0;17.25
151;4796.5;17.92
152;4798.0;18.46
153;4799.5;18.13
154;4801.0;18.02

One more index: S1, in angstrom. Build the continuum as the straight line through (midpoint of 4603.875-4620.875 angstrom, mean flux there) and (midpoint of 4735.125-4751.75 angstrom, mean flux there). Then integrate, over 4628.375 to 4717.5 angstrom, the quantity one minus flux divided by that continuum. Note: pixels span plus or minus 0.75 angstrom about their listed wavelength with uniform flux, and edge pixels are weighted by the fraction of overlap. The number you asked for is 5.7 angstrom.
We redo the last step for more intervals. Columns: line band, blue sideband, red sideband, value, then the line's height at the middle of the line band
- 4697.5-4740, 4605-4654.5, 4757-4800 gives 1.9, 16.7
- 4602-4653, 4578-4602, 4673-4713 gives -1.3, 15.7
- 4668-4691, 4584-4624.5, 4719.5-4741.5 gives 0.7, 16.3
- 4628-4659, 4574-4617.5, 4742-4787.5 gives 1.0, 16.3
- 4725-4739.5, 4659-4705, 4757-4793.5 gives 0.4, 16.3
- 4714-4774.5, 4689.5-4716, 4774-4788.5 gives -1.1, 16.4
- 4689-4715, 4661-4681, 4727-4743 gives 0.1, 15.6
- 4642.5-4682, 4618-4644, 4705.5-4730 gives 1.5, 16.2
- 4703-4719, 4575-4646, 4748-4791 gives 1.0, 16.6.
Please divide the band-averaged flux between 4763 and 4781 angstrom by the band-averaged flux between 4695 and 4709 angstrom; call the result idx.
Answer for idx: 1.11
